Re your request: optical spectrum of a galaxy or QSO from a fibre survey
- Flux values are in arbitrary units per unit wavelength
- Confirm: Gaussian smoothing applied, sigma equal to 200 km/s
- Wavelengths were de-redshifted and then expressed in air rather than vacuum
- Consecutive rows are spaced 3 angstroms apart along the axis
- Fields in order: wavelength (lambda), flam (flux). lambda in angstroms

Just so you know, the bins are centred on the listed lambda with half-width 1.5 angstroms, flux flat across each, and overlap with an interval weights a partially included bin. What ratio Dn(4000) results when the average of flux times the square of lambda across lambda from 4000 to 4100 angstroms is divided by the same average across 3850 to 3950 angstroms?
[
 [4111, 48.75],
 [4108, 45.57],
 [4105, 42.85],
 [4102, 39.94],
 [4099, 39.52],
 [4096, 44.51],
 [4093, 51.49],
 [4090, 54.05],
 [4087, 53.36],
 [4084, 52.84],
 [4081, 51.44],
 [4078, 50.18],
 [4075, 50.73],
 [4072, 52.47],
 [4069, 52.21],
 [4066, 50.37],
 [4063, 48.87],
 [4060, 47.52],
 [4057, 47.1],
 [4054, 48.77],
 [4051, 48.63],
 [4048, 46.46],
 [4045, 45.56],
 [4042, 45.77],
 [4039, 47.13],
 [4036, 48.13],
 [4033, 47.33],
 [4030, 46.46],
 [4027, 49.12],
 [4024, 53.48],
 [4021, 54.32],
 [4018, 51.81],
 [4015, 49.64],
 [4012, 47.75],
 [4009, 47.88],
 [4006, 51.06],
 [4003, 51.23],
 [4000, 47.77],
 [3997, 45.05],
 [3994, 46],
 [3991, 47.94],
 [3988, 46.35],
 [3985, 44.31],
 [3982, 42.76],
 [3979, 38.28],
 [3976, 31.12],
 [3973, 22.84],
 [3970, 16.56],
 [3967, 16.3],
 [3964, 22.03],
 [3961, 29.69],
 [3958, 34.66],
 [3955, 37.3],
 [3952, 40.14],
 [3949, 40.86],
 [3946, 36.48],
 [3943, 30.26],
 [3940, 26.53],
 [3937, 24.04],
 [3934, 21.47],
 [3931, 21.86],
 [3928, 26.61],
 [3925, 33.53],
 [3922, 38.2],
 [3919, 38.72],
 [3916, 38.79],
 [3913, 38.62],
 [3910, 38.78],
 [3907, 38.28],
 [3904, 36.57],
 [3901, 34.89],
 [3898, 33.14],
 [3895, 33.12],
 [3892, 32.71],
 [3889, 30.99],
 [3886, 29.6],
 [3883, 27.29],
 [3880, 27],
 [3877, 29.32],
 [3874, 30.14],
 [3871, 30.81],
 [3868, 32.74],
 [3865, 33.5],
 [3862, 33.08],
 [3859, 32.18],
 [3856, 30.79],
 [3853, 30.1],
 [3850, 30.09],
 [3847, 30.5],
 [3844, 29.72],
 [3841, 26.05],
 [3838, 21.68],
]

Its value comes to 1.7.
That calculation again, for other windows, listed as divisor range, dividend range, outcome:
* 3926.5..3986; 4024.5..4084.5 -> 1.71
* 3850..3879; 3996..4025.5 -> 1.73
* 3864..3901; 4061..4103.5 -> 1.76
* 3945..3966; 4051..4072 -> 1.53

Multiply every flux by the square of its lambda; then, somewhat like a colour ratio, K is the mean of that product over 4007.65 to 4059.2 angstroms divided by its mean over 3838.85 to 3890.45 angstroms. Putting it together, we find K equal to 1.8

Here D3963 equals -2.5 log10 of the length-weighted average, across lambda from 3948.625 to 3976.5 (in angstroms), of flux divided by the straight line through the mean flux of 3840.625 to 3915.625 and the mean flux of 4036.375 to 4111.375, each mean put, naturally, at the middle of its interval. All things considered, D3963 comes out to 0.33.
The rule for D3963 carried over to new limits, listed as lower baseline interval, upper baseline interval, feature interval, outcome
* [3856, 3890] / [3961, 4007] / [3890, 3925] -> -0.111 mag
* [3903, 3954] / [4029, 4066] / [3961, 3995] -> 0.177 mag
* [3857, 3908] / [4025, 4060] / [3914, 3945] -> 0.201 mag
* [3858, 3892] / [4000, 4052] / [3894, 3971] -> 0.165 mag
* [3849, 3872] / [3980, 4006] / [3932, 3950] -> 0.356 mag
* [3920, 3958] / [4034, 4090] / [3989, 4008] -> -0.194 mag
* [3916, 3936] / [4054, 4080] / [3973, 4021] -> -0.127 mag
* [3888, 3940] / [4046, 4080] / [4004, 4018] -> -0.137 mag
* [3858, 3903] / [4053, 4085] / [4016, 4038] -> -0.091 mag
